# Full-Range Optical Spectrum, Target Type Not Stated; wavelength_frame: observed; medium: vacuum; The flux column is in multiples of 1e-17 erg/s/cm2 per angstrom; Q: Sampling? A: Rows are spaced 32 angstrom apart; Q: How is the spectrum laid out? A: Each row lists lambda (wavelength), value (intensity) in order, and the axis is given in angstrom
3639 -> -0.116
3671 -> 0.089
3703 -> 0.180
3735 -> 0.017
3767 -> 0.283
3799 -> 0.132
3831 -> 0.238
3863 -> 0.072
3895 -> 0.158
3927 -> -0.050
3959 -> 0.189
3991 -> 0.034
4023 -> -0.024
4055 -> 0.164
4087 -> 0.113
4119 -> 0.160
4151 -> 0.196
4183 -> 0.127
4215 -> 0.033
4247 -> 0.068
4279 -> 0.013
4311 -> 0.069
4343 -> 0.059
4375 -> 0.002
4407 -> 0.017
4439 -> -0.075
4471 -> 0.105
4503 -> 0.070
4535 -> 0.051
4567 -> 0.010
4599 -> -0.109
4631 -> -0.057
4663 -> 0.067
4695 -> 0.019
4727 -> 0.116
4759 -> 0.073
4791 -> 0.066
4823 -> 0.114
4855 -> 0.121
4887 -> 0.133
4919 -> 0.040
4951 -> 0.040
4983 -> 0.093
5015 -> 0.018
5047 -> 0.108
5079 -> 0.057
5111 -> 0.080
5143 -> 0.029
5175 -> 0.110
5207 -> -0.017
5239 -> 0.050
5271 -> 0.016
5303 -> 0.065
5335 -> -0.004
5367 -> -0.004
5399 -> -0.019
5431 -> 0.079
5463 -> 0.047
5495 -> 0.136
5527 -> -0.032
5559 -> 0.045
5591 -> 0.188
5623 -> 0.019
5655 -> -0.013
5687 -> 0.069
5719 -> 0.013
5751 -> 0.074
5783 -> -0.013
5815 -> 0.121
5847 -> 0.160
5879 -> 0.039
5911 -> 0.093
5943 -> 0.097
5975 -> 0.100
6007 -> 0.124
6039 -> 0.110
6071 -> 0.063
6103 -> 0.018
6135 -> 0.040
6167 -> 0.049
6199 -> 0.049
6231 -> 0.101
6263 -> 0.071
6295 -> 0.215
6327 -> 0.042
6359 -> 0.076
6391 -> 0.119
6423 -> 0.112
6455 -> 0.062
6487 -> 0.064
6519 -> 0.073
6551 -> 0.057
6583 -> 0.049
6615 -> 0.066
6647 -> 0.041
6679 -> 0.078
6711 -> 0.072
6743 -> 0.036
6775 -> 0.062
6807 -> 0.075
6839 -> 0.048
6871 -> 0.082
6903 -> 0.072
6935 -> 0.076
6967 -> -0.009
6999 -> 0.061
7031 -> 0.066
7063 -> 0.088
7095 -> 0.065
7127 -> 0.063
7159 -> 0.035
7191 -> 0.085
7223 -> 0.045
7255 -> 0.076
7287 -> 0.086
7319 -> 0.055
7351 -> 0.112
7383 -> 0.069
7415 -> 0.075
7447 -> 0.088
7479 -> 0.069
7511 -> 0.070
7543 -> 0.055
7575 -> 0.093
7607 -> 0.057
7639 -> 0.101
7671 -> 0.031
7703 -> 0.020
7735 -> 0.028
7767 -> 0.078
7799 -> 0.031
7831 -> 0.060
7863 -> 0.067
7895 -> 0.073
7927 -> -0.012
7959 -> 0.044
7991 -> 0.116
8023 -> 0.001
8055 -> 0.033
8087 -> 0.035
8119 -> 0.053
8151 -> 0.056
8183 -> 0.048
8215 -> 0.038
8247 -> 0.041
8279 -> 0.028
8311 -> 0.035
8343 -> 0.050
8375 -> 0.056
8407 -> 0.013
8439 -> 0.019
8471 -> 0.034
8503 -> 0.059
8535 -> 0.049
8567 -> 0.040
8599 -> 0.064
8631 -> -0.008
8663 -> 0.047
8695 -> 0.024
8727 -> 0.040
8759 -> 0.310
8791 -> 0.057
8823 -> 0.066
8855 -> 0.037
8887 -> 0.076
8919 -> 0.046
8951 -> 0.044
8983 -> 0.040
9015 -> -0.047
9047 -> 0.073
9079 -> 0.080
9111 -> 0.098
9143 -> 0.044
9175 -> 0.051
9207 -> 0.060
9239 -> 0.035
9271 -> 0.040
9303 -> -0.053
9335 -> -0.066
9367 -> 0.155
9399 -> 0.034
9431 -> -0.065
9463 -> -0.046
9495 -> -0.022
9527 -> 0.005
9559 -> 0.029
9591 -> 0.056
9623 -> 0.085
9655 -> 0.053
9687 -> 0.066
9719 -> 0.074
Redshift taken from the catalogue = 1.35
